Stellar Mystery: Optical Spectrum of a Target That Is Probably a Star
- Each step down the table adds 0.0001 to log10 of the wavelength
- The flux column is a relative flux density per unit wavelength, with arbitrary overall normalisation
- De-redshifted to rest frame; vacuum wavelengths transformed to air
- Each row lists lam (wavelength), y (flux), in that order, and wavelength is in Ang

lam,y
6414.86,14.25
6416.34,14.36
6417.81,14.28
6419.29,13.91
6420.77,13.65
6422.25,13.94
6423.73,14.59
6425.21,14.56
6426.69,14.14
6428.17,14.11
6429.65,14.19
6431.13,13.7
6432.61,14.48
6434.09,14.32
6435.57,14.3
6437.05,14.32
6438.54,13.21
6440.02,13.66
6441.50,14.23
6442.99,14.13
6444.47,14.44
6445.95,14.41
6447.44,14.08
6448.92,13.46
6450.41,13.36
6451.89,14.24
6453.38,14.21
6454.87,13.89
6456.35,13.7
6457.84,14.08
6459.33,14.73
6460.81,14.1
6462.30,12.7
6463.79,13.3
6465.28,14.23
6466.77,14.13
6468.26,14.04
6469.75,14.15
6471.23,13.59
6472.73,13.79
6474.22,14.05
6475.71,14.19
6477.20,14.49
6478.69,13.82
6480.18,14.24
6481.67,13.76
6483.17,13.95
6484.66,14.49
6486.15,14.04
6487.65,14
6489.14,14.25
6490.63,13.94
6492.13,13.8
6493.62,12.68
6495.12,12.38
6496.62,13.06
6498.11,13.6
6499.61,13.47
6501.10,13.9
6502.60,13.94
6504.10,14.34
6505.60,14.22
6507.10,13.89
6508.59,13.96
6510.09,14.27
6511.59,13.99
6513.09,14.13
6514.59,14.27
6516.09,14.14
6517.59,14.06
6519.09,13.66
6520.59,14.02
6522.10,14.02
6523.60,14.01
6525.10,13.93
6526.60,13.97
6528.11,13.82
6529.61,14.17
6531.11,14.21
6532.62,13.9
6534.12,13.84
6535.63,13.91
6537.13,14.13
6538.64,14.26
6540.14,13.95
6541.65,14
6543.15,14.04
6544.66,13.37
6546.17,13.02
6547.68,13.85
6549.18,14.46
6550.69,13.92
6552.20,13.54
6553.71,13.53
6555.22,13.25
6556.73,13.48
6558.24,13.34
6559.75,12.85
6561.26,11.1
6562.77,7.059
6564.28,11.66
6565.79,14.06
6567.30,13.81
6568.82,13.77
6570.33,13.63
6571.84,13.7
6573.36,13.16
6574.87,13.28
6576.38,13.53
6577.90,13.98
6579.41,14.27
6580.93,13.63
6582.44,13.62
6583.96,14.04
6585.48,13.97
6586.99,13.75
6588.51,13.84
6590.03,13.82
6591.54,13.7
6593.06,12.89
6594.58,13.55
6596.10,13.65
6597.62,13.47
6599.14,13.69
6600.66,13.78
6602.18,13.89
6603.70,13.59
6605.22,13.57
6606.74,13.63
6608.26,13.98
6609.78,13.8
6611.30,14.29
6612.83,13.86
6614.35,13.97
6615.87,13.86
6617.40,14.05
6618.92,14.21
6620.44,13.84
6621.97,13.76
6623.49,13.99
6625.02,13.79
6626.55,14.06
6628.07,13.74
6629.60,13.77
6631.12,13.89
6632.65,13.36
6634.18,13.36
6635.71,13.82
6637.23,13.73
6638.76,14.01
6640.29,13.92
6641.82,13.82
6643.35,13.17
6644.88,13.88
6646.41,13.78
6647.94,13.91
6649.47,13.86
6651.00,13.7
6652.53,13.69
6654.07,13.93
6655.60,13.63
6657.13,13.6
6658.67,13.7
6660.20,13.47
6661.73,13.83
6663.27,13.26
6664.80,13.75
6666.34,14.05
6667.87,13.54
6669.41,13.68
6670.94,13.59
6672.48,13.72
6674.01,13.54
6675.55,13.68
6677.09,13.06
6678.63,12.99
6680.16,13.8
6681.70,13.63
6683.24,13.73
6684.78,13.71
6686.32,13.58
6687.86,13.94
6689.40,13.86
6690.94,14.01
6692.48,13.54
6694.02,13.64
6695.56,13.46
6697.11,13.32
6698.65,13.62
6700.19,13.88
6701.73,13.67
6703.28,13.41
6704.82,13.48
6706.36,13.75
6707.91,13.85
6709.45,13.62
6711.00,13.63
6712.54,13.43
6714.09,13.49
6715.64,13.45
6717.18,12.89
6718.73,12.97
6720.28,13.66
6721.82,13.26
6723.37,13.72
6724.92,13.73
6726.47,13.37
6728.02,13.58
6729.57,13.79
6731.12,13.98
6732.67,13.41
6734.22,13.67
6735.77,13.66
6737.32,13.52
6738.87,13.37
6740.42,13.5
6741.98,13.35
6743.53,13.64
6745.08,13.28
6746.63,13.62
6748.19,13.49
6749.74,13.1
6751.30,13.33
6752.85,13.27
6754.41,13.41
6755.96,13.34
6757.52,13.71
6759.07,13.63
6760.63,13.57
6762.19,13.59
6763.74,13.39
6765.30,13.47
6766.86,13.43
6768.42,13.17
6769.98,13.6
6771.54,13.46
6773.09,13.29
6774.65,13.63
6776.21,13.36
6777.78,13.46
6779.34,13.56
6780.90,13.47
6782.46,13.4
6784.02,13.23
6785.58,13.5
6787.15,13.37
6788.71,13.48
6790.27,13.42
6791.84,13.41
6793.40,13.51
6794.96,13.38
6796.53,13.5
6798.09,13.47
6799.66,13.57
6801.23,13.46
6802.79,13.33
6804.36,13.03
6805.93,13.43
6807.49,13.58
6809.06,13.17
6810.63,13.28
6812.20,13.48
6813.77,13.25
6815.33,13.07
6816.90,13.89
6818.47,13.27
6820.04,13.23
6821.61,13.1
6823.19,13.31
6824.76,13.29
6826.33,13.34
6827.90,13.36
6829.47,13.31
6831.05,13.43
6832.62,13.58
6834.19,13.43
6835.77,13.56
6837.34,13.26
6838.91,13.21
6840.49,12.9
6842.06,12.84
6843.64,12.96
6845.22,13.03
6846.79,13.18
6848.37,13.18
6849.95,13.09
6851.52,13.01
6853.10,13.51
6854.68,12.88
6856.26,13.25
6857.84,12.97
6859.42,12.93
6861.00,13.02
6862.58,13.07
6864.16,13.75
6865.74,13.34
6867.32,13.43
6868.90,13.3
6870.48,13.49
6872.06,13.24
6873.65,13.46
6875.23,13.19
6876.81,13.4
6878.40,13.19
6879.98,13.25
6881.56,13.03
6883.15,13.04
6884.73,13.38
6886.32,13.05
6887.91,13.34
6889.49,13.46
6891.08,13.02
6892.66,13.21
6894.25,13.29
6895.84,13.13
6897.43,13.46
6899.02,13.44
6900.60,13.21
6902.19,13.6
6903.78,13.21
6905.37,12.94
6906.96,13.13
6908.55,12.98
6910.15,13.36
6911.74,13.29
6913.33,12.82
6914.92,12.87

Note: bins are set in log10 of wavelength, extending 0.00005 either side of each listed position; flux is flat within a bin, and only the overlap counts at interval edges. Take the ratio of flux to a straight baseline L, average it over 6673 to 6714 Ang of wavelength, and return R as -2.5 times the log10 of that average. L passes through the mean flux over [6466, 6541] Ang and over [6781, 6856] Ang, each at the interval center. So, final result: 0.00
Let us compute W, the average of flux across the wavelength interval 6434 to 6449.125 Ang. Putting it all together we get 14.1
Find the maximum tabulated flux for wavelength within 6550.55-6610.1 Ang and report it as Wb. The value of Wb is 14.27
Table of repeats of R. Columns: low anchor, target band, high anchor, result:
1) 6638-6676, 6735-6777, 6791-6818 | 0.00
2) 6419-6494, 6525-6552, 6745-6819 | -0.01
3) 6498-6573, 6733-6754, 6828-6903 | 0.00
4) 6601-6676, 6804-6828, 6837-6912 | 0.00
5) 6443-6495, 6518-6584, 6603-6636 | 0.03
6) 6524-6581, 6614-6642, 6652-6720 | -0.02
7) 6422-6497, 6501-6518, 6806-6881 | -0.02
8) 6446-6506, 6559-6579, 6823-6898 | 0.08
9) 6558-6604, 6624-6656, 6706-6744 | -0.03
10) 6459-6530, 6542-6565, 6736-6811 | 0.08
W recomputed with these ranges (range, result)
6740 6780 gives 13.4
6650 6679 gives 13.6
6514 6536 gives 14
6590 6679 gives 13.7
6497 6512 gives 13.9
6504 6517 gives 14.1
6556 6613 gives 13.4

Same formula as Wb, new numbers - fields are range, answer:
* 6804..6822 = 13.89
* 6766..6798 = 13.63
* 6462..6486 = 14.49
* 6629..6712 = 14.05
